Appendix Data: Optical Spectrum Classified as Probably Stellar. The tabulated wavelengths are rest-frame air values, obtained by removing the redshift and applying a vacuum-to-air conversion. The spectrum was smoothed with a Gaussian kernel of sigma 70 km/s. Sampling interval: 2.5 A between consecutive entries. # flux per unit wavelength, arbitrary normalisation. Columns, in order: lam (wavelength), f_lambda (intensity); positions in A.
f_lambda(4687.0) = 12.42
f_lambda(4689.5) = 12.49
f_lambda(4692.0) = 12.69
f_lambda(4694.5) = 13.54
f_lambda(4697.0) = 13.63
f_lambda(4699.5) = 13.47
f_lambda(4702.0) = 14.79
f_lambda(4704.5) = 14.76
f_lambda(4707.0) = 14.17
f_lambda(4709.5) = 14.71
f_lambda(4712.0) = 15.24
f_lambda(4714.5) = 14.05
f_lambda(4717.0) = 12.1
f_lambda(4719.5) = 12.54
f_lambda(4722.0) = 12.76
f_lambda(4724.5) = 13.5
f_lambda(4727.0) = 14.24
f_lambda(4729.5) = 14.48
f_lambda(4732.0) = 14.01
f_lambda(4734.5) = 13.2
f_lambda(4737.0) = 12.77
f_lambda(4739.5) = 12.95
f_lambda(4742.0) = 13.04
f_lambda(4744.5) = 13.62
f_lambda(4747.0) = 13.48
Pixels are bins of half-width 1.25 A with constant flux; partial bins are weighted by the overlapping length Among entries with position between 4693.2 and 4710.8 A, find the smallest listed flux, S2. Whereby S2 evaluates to 13.47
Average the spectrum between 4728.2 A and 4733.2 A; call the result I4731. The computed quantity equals 14.2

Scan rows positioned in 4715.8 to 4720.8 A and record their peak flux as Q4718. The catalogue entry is 12.54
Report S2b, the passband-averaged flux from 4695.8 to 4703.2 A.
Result 14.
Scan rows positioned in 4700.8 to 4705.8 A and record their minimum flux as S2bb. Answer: 14.76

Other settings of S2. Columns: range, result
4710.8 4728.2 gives 12.1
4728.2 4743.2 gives 12.77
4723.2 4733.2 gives 13.5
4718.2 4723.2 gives 12.54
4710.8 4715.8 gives 14.05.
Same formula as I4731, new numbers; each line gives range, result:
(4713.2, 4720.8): 12.9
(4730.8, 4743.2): 13.2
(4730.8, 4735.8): 13.6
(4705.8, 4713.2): 14.7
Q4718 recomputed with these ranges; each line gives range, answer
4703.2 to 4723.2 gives 15.24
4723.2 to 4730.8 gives 14.48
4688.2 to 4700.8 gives 13.63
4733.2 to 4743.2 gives 13.2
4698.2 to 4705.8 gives 14.79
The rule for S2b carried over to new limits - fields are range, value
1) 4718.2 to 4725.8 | 12.9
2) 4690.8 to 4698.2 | 13.3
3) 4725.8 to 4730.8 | 14.4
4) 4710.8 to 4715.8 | 14.6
